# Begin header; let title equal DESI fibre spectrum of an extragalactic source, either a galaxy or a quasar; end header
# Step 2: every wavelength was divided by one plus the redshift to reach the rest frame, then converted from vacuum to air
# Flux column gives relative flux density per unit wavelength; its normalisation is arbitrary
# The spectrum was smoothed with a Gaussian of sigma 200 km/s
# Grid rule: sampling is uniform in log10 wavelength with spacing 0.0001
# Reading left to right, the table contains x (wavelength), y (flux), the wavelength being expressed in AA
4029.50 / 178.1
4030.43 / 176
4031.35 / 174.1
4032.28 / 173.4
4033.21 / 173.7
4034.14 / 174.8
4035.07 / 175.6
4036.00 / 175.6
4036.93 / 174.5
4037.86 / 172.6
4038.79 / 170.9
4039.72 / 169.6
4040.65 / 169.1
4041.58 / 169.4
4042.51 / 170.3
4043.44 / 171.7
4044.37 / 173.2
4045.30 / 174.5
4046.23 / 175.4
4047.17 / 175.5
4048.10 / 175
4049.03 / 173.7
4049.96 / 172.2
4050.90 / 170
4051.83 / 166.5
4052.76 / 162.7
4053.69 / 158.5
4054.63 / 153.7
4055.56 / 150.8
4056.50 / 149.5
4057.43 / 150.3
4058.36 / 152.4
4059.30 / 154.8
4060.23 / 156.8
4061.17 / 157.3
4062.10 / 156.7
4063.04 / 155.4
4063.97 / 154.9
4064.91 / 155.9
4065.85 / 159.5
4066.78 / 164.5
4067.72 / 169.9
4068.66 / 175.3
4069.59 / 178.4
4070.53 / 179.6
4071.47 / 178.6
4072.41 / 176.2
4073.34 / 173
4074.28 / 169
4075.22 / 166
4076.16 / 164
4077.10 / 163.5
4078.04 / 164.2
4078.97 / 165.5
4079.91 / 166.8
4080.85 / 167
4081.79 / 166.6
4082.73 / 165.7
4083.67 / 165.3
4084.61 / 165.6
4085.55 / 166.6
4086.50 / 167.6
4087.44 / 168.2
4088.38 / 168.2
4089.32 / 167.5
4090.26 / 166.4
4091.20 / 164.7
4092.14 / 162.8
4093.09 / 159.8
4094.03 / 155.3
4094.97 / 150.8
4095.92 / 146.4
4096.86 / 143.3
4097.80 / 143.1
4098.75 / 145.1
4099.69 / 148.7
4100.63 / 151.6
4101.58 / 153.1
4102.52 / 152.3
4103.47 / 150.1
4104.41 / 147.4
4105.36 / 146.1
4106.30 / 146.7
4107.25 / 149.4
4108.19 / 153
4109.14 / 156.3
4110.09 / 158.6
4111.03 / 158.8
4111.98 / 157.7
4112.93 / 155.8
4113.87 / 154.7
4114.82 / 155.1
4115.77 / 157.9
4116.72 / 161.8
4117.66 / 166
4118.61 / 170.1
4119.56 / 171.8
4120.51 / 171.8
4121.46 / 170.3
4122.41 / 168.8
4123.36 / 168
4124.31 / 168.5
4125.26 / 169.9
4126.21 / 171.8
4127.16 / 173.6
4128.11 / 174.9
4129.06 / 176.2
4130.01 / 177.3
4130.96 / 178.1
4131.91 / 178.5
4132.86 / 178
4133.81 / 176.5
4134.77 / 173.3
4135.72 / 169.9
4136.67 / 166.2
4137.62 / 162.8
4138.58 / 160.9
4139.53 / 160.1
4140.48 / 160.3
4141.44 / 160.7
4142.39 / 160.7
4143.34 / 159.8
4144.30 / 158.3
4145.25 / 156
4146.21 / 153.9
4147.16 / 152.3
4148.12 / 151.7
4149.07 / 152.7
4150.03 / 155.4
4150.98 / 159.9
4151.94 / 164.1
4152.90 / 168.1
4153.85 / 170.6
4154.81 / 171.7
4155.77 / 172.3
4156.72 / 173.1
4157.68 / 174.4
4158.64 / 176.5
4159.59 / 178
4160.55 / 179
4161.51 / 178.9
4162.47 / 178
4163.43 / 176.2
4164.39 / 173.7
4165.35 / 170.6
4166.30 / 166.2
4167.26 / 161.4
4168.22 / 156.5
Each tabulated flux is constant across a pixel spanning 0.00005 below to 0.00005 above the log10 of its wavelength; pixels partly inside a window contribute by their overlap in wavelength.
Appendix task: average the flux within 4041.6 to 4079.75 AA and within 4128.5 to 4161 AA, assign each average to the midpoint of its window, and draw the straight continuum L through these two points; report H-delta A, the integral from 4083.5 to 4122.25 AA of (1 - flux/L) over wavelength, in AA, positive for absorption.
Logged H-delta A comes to 1.9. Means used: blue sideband 165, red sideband 167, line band 158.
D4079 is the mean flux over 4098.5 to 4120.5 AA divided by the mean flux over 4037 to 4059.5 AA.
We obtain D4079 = 0.9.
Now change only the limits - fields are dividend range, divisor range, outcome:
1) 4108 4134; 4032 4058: 0.99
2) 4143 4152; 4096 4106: 1.05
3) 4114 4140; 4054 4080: 1.04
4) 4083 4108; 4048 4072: 0.96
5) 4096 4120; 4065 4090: 0.92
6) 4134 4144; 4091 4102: 1.08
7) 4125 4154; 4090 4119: 1.07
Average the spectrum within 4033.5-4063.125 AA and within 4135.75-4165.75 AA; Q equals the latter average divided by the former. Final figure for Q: 1.0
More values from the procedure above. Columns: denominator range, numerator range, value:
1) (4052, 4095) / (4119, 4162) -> 1.03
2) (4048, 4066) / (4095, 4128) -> 0.99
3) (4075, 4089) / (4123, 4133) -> 1.05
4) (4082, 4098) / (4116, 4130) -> 1.06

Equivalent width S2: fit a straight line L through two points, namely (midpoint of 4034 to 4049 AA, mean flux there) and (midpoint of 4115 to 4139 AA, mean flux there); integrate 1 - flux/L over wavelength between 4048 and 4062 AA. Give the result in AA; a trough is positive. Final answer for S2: 1.0 AA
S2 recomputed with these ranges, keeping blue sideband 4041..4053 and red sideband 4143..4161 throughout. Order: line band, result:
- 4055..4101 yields 2.2 AA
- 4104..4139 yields 0.4 AA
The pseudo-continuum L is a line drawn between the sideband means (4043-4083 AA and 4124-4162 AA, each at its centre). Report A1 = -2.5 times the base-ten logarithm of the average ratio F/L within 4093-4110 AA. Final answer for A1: 0.114 mag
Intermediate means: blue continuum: 165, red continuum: 168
